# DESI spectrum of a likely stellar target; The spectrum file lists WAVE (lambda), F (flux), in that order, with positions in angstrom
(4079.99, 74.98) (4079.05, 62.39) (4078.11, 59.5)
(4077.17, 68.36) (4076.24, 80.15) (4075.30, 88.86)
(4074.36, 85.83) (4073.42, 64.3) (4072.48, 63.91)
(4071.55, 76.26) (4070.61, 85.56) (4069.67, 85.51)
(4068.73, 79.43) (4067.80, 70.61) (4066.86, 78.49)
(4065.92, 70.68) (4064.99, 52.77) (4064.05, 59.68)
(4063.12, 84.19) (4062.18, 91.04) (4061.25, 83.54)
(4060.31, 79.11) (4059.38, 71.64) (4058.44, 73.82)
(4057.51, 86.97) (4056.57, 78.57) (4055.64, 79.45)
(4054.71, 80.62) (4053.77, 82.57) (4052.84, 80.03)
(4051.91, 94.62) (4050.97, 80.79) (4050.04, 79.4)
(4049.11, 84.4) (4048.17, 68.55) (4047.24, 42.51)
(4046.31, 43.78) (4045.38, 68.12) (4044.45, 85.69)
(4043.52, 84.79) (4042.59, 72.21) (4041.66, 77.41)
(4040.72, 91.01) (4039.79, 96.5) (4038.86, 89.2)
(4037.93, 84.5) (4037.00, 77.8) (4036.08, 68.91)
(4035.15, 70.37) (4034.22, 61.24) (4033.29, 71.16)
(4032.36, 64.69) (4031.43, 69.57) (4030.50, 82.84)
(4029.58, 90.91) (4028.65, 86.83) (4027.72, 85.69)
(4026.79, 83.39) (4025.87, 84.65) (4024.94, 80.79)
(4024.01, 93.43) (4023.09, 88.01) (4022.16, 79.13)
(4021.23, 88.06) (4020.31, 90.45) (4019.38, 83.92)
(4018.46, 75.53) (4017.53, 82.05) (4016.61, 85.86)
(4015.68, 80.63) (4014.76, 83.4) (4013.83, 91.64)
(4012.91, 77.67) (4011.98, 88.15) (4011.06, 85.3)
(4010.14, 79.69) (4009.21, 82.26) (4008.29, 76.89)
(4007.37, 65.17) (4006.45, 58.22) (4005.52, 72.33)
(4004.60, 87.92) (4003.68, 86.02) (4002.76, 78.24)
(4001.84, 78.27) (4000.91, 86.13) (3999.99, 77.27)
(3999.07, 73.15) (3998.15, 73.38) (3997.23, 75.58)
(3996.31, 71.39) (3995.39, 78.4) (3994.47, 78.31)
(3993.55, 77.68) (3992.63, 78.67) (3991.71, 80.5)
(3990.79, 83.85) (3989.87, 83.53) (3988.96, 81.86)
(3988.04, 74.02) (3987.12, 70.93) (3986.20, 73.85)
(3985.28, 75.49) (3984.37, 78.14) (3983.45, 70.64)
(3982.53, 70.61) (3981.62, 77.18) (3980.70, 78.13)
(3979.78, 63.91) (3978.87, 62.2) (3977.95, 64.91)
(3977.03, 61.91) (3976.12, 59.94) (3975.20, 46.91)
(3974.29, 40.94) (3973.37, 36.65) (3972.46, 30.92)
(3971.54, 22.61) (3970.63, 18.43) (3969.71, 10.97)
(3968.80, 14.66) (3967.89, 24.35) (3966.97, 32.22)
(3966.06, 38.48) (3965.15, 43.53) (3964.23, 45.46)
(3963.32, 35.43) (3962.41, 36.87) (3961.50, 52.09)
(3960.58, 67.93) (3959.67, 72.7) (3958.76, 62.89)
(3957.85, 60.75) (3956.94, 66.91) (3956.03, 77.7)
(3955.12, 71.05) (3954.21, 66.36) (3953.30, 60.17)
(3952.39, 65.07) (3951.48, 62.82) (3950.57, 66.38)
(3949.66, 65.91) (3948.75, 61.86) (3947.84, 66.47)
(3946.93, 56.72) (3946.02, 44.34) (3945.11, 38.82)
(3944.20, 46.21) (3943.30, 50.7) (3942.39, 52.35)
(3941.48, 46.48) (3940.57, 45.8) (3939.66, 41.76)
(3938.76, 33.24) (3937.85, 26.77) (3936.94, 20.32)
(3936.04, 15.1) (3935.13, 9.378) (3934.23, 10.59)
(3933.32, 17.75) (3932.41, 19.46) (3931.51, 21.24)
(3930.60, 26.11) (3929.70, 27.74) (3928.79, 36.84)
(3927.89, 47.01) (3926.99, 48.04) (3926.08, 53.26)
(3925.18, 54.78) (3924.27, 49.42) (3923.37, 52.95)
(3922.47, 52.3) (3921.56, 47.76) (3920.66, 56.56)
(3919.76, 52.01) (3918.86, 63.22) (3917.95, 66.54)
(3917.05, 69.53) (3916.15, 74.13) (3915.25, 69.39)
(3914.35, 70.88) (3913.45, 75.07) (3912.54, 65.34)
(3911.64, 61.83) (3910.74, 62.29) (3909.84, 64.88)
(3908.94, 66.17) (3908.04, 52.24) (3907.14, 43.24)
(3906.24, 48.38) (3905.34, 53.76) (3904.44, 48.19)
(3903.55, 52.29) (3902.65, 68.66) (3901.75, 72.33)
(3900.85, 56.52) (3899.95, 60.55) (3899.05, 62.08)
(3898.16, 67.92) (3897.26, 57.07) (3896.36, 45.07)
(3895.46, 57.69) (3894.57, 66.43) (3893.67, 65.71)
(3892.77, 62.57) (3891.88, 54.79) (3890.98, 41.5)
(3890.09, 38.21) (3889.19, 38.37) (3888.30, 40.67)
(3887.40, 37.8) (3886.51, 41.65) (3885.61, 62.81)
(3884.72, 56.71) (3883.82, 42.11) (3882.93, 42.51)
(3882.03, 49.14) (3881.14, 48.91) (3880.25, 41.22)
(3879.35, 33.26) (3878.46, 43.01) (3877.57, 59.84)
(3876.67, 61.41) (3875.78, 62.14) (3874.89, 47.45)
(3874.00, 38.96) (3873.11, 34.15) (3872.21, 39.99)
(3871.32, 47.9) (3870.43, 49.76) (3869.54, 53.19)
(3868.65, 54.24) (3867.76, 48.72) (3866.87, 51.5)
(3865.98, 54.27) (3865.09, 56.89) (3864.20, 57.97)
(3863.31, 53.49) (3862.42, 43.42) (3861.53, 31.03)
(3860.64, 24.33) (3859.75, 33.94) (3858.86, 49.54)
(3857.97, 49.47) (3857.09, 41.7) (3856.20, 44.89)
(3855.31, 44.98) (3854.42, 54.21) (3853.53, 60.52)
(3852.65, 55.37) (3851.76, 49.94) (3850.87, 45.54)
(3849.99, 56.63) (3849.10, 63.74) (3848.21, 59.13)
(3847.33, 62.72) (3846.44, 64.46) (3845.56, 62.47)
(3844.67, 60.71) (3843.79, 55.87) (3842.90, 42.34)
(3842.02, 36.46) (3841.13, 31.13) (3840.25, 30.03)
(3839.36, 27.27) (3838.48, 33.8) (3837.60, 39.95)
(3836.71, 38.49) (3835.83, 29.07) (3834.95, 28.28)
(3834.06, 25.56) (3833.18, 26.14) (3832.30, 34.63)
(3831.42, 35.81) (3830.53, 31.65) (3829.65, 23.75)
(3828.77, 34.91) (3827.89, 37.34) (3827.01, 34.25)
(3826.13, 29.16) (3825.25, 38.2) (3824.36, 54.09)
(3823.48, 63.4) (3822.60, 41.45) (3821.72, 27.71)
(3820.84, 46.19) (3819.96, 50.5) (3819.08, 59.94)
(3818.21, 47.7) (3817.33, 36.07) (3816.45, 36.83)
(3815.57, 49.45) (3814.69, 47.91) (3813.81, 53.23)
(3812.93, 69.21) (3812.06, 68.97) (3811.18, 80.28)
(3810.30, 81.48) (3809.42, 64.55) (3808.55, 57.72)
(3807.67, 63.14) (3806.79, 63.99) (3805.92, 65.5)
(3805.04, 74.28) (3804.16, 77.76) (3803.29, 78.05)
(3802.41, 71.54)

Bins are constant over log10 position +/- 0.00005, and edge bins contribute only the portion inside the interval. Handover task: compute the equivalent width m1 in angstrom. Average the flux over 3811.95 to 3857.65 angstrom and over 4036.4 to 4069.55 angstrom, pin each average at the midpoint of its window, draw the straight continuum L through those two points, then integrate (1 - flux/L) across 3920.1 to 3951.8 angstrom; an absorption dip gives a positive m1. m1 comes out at 9.4 angstrom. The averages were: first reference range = 44.5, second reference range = 77.3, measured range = 42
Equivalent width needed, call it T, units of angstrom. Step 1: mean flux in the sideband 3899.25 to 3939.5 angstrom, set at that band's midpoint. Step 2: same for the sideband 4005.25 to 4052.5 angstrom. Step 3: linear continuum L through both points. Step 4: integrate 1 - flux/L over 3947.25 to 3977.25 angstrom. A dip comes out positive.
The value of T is 5.0 angstrom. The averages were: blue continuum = 48.7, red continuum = 79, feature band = 49.8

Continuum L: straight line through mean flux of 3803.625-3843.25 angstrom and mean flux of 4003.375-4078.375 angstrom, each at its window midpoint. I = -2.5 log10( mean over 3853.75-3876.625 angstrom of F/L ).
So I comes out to 0.11 mag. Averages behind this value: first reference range 46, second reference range 78.4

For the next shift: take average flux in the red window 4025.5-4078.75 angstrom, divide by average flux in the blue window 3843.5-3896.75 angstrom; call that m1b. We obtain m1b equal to 1.5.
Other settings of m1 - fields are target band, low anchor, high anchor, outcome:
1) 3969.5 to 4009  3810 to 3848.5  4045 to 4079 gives -1.2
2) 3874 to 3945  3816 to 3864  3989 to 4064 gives 8.4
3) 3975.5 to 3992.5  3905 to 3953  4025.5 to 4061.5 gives -2.6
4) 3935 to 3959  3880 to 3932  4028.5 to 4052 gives 3.6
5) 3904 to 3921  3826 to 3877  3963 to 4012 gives -2.5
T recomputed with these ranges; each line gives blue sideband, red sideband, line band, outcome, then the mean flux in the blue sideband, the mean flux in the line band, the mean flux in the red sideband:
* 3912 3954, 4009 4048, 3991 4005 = -1.86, 48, 78.8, 79.6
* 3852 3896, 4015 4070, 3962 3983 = 6.99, 48.4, 44.3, 78.6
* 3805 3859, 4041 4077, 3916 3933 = 3.31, 47.7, 47.7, 76.2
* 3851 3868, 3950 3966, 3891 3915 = -3.22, 47.6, 59.8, 59.2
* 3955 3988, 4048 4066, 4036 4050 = -0.34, 53.4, 76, 78.4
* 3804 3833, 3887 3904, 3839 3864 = 2.18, 50.4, 47.8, 55.1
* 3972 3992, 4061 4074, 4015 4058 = -4.70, 66.6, 79.5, 74.7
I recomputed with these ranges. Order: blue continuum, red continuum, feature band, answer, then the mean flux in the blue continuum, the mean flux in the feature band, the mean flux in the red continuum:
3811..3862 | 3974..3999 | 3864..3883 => 0.05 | 44.5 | 48.9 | 71.8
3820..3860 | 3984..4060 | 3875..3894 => 0.07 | 43.2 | 48.7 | 78.9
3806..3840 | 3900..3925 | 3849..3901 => 0.08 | 45.2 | 49.6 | 59.8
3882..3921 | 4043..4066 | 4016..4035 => -0.13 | 57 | 81.2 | 75.6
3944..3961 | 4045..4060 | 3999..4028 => -0.17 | 62.4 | 81.6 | 74.8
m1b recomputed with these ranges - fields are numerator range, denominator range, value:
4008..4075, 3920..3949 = 1.98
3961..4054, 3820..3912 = 1.48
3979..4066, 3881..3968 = 1.53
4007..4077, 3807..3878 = 1.67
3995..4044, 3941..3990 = 1.44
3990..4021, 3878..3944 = 1.63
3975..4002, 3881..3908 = 1.40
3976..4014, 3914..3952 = 1.65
